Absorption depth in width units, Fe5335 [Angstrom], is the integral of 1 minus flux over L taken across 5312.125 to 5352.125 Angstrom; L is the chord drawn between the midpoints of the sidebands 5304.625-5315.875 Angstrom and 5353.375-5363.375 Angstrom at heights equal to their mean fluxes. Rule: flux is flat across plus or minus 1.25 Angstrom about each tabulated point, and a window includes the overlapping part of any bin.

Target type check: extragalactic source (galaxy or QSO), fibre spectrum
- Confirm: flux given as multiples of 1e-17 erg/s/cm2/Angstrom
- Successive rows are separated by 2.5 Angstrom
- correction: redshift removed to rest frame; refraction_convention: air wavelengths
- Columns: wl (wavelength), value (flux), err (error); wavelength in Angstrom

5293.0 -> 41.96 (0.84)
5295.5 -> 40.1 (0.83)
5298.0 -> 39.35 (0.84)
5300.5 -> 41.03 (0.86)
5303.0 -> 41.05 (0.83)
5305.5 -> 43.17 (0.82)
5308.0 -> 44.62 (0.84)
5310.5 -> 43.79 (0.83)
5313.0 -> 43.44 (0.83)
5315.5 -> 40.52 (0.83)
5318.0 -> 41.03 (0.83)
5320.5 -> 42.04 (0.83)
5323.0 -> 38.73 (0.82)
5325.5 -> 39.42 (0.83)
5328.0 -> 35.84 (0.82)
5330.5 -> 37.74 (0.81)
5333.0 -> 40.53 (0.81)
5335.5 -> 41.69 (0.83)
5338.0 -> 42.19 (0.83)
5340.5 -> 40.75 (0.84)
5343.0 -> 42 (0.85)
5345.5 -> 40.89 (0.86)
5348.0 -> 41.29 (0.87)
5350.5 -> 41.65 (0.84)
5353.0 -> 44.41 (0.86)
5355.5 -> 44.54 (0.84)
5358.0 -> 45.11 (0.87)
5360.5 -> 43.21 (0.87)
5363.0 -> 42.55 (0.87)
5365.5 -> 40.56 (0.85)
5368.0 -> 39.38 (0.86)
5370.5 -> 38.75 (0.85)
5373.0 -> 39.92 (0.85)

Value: 2.8 Angstrom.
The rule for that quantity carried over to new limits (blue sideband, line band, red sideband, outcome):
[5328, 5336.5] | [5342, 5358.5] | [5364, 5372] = -1.36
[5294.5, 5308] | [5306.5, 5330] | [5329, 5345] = 0.04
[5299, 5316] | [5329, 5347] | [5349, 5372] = 0.68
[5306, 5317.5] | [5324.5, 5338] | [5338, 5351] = 0.86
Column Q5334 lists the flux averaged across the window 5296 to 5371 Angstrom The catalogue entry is 41.4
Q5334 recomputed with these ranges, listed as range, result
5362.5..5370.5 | 40.3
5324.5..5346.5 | 40.1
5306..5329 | 41.2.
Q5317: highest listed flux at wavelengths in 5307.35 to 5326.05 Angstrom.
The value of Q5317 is 44.62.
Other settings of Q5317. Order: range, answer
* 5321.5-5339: 42.19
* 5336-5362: 45.11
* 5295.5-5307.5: 43.17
